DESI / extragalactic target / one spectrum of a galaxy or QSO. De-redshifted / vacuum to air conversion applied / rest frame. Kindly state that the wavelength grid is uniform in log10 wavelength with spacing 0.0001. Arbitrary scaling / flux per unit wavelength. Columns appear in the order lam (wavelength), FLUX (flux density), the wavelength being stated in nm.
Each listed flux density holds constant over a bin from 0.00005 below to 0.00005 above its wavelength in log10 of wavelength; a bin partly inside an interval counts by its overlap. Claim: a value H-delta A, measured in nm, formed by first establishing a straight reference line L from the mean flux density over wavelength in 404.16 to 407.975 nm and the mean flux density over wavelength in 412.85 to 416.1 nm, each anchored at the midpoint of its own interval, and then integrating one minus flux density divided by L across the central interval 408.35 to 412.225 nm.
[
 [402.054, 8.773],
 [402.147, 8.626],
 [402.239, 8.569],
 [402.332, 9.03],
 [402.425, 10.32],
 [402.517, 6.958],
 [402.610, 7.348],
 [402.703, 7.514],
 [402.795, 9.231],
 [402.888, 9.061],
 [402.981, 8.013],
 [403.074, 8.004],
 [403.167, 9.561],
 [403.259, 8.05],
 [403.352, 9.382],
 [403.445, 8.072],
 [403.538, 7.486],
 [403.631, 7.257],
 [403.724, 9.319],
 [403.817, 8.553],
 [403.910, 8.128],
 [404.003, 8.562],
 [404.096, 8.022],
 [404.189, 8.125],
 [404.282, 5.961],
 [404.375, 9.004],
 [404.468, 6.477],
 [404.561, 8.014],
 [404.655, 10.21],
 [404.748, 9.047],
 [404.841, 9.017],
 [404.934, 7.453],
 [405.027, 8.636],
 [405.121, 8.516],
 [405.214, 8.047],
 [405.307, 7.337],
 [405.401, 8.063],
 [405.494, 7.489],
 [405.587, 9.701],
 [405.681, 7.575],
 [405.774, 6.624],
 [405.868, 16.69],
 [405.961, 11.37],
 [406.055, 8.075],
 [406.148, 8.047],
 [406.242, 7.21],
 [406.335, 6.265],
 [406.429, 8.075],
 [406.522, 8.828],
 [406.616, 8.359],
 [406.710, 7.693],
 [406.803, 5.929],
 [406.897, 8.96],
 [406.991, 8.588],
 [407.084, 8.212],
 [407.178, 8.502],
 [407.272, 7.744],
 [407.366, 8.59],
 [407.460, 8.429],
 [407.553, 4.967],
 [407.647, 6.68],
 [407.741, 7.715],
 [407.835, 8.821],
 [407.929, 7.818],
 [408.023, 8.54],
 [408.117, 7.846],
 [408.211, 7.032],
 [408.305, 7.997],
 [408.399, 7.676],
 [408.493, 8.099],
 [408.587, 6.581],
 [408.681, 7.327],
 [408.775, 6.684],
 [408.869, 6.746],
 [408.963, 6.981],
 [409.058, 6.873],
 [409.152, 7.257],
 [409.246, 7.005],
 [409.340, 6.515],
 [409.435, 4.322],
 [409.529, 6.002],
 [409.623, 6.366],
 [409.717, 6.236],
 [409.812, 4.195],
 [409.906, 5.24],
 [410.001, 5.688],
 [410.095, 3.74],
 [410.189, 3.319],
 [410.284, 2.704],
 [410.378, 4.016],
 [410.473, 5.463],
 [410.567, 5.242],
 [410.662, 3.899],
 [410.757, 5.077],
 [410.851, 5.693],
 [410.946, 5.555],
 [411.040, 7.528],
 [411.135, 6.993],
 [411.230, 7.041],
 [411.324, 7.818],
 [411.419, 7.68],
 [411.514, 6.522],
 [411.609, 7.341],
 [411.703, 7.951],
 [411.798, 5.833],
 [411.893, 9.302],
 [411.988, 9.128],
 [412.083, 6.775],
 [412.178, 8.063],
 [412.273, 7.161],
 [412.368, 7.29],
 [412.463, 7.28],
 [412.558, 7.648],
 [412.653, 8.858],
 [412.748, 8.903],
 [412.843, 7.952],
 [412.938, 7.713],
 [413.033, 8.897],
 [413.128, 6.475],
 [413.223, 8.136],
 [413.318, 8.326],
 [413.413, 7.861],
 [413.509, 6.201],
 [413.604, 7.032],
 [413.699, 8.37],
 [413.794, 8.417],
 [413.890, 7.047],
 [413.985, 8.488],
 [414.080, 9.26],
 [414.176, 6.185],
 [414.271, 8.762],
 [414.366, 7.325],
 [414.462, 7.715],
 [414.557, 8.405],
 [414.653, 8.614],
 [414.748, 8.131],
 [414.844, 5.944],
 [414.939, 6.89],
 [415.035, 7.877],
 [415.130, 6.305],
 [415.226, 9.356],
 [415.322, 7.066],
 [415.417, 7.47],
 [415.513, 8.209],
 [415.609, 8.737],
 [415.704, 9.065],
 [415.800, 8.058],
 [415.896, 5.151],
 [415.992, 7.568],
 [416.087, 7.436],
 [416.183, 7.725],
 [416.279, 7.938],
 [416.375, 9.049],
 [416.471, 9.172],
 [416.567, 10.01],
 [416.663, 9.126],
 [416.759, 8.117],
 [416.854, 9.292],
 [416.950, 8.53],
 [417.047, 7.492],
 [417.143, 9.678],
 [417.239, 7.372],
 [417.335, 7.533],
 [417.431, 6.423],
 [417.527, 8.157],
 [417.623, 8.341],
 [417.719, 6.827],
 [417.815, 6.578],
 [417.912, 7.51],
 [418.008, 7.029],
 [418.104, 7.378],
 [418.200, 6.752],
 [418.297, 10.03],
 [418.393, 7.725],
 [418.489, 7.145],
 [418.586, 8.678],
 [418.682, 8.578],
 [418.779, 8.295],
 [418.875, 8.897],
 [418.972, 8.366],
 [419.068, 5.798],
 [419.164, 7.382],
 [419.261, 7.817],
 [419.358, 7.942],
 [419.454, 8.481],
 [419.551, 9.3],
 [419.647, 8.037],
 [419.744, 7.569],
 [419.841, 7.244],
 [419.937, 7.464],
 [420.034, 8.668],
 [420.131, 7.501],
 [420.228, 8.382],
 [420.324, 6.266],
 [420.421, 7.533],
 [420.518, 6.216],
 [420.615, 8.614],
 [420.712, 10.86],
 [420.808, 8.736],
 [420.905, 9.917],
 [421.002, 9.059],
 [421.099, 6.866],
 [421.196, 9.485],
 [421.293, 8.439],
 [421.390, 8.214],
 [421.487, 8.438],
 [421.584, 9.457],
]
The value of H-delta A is 0.81 nm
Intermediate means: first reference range 8.22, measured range 6.31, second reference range 7.73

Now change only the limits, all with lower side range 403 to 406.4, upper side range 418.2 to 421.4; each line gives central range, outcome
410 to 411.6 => 0.53 nm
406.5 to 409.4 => 0.28 nm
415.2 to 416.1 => 0.05 nm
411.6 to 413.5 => 0.10 nm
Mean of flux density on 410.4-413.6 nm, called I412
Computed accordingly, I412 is 7.17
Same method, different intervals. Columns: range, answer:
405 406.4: 8.63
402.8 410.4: 7.61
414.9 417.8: 7.99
